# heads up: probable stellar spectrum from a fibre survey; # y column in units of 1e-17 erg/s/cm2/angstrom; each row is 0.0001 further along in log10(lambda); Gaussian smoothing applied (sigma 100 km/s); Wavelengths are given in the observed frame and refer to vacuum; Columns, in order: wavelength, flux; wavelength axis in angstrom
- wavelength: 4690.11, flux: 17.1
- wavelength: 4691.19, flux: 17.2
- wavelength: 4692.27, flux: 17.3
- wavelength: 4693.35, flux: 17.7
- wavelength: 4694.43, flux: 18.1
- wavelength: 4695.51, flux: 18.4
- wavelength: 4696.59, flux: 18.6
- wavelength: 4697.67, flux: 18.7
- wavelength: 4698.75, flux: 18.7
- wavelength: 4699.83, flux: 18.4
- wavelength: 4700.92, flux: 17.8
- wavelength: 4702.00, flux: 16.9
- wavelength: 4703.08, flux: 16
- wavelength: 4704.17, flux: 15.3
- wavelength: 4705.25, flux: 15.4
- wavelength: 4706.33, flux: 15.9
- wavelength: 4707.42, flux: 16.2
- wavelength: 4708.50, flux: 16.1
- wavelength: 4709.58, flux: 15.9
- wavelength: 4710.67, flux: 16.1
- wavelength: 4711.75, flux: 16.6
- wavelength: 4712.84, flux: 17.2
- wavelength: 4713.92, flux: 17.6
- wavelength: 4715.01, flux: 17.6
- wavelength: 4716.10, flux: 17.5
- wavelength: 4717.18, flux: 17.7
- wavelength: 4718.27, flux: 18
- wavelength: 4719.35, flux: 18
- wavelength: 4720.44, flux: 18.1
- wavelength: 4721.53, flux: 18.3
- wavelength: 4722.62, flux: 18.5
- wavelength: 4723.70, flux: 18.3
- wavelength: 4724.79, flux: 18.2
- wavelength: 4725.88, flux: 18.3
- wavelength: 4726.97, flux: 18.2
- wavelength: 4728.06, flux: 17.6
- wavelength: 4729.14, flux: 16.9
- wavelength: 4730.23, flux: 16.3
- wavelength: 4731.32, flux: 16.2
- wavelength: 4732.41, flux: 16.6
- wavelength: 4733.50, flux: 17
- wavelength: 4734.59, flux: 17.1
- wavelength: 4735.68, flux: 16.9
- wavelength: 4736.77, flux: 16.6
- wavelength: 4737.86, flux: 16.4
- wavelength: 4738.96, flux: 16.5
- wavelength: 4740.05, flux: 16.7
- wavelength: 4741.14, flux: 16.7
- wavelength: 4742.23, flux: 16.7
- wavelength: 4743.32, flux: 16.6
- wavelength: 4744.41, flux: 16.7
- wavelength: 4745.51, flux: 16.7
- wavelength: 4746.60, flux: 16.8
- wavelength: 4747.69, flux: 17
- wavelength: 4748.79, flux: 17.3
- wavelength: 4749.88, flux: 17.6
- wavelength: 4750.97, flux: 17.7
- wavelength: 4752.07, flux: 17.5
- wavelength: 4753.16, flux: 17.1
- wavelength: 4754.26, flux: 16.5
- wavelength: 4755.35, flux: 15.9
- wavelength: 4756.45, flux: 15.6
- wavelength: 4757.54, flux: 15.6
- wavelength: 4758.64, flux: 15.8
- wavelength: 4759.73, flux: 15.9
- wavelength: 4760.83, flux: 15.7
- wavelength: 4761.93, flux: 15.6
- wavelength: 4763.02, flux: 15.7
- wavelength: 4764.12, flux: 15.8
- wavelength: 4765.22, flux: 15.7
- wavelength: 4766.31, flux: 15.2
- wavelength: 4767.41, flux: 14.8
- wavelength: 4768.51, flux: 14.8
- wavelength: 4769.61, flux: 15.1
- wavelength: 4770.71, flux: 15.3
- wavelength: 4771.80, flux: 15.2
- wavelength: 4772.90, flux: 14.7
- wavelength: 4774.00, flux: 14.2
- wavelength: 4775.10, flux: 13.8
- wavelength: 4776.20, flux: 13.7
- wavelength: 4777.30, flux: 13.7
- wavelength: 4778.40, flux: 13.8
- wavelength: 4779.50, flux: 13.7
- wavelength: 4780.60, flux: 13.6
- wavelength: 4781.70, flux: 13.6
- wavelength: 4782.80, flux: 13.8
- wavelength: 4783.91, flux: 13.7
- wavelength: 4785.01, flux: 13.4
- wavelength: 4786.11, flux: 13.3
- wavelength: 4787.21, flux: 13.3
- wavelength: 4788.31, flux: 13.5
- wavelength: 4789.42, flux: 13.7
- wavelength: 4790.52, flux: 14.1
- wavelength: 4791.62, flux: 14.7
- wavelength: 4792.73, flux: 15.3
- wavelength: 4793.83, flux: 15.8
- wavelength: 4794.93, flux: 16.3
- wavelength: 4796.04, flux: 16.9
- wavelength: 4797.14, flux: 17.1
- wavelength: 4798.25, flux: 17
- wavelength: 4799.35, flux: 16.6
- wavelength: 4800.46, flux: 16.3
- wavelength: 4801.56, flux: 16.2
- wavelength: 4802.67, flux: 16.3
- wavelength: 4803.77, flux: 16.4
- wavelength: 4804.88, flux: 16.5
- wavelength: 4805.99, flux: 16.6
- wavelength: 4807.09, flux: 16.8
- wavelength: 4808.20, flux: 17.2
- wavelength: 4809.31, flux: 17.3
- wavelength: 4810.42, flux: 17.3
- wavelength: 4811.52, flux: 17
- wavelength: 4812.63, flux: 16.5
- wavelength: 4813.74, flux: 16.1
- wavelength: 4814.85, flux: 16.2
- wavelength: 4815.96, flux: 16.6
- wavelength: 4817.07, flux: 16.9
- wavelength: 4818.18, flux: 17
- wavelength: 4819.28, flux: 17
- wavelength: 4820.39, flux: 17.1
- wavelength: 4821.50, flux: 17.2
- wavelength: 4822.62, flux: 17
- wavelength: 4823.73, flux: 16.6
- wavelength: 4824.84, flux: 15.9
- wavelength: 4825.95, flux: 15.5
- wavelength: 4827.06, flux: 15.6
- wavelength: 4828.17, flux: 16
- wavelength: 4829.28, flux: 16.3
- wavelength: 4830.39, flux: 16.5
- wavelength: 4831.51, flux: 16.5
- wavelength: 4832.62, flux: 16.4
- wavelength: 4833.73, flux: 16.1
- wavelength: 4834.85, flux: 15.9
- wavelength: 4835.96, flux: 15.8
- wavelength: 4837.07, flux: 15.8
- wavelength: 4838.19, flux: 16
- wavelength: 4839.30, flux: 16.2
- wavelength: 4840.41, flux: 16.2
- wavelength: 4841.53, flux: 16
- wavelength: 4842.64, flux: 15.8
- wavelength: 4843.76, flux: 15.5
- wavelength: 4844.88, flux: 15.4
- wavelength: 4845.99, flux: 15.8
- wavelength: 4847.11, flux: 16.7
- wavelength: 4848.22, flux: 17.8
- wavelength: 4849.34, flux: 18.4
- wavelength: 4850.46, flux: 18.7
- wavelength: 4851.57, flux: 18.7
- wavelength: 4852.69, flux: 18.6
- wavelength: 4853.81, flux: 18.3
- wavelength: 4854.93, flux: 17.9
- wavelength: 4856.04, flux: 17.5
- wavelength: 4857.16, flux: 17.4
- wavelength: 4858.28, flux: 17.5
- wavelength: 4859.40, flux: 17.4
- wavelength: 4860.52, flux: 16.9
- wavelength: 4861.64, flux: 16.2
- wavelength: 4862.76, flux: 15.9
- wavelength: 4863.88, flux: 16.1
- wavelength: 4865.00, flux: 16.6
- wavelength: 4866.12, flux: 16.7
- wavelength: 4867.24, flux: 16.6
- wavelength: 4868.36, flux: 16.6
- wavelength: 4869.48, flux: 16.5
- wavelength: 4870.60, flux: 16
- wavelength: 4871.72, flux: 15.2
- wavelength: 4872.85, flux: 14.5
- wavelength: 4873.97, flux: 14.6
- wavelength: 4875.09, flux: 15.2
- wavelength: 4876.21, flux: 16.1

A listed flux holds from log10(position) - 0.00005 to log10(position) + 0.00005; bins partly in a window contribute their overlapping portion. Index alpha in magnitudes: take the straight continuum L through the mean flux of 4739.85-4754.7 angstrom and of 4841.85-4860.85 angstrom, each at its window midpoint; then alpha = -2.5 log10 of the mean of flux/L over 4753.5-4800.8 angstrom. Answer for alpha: 0.14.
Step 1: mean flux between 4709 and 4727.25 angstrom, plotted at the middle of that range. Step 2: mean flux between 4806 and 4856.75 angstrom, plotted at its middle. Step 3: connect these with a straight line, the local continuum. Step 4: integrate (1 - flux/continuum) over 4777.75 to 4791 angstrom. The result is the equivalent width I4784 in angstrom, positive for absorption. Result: 2.7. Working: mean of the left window 17.6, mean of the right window 16.7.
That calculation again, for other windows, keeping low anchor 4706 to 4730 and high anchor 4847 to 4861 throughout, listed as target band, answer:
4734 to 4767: 2.0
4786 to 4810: 2.5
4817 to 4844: 2.3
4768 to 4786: 3.6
